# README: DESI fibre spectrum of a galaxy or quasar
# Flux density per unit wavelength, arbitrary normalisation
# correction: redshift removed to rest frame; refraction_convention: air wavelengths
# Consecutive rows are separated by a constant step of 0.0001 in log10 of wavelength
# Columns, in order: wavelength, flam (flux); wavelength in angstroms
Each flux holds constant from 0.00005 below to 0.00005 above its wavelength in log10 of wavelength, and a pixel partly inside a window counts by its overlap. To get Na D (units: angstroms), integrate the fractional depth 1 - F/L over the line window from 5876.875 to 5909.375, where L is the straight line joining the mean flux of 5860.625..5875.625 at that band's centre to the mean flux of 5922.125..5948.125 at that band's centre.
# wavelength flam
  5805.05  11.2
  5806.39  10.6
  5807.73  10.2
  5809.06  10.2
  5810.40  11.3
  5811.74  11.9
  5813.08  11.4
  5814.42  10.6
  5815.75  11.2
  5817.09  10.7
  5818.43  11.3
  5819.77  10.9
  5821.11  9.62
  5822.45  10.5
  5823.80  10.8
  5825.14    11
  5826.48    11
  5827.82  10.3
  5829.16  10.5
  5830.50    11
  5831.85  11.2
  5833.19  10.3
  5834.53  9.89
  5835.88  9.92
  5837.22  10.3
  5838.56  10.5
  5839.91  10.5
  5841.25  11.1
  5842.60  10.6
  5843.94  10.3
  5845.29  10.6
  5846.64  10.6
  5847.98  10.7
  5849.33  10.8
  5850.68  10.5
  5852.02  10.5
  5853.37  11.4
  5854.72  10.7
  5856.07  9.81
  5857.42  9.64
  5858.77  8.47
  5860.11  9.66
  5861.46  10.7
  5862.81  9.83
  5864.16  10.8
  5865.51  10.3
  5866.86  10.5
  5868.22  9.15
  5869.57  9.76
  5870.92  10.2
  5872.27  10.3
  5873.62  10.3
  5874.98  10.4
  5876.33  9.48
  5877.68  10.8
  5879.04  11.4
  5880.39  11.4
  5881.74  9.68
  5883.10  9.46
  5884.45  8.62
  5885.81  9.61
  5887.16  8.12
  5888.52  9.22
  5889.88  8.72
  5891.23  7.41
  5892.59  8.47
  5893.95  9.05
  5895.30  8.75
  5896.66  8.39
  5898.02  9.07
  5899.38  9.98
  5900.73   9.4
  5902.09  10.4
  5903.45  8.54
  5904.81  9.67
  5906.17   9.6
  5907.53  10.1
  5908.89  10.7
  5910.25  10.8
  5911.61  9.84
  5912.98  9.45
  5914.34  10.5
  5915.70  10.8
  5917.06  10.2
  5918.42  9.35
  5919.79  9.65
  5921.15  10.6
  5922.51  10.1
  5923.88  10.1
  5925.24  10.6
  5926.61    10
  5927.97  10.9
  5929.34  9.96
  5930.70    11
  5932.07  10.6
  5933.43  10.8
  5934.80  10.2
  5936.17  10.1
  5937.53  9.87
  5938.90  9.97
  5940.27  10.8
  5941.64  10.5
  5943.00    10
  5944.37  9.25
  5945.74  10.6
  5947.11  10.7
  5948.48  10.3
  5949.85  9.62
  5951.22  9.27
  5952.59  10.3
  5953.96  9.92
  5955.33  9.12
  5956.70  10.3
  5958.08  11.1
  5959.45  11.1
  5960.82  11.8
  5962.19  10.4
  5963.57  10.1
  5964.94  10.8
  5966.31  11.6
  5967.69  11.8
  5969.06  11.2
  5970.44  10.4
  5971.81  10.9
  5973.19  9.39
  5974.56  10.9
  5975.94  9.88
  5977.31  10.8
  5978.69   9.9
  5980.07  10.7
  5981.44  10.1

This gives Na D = 2.6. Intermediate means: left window 10.2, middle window 9.43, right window 10.3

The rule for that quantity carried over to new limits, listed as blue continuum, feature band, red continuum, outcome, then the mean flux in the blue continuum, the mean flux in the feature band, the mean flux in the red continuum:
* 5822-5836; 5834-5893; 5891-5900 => -2.3 angstroms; 10.6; 10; 8.78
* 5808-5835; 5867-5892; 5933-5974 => 2.2 angstroms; 10.8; 9.68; 10.4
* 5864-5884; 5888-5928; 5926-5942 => 2.6 angstroms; 10.2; 9.66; 10.4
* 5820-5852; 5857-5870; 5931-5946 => 0.7 angstroms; 10.5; 9.89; 10.3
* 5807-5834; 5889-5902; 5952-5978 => 2.2 angstroms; 10.8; 8.89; 10.6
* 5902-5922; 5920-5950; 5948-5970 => -0.1 angstroms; 10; 10.3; 10.5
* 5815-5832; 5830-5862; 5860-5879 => 0.3 angstroms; 10.8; 10.4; 10.2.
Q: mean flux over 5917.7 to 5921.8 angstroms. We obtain 9.86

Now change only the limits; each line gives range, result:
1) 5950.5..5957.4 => 9.78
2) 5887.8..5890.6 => 8.93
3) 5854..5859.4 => 9.67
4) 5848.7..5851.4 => 10.7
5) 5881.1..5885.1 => 9.25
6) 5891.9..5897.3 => 8.66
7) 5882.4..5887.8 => 8.96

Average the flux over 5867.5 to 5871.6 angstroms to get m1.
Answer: 9.7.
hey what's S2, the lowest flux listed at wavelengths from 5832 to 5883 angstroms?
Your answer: 8.47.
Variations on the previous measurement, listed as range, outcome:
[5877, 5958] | 7.41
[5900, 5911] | 8.54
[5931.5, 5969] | 9.12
